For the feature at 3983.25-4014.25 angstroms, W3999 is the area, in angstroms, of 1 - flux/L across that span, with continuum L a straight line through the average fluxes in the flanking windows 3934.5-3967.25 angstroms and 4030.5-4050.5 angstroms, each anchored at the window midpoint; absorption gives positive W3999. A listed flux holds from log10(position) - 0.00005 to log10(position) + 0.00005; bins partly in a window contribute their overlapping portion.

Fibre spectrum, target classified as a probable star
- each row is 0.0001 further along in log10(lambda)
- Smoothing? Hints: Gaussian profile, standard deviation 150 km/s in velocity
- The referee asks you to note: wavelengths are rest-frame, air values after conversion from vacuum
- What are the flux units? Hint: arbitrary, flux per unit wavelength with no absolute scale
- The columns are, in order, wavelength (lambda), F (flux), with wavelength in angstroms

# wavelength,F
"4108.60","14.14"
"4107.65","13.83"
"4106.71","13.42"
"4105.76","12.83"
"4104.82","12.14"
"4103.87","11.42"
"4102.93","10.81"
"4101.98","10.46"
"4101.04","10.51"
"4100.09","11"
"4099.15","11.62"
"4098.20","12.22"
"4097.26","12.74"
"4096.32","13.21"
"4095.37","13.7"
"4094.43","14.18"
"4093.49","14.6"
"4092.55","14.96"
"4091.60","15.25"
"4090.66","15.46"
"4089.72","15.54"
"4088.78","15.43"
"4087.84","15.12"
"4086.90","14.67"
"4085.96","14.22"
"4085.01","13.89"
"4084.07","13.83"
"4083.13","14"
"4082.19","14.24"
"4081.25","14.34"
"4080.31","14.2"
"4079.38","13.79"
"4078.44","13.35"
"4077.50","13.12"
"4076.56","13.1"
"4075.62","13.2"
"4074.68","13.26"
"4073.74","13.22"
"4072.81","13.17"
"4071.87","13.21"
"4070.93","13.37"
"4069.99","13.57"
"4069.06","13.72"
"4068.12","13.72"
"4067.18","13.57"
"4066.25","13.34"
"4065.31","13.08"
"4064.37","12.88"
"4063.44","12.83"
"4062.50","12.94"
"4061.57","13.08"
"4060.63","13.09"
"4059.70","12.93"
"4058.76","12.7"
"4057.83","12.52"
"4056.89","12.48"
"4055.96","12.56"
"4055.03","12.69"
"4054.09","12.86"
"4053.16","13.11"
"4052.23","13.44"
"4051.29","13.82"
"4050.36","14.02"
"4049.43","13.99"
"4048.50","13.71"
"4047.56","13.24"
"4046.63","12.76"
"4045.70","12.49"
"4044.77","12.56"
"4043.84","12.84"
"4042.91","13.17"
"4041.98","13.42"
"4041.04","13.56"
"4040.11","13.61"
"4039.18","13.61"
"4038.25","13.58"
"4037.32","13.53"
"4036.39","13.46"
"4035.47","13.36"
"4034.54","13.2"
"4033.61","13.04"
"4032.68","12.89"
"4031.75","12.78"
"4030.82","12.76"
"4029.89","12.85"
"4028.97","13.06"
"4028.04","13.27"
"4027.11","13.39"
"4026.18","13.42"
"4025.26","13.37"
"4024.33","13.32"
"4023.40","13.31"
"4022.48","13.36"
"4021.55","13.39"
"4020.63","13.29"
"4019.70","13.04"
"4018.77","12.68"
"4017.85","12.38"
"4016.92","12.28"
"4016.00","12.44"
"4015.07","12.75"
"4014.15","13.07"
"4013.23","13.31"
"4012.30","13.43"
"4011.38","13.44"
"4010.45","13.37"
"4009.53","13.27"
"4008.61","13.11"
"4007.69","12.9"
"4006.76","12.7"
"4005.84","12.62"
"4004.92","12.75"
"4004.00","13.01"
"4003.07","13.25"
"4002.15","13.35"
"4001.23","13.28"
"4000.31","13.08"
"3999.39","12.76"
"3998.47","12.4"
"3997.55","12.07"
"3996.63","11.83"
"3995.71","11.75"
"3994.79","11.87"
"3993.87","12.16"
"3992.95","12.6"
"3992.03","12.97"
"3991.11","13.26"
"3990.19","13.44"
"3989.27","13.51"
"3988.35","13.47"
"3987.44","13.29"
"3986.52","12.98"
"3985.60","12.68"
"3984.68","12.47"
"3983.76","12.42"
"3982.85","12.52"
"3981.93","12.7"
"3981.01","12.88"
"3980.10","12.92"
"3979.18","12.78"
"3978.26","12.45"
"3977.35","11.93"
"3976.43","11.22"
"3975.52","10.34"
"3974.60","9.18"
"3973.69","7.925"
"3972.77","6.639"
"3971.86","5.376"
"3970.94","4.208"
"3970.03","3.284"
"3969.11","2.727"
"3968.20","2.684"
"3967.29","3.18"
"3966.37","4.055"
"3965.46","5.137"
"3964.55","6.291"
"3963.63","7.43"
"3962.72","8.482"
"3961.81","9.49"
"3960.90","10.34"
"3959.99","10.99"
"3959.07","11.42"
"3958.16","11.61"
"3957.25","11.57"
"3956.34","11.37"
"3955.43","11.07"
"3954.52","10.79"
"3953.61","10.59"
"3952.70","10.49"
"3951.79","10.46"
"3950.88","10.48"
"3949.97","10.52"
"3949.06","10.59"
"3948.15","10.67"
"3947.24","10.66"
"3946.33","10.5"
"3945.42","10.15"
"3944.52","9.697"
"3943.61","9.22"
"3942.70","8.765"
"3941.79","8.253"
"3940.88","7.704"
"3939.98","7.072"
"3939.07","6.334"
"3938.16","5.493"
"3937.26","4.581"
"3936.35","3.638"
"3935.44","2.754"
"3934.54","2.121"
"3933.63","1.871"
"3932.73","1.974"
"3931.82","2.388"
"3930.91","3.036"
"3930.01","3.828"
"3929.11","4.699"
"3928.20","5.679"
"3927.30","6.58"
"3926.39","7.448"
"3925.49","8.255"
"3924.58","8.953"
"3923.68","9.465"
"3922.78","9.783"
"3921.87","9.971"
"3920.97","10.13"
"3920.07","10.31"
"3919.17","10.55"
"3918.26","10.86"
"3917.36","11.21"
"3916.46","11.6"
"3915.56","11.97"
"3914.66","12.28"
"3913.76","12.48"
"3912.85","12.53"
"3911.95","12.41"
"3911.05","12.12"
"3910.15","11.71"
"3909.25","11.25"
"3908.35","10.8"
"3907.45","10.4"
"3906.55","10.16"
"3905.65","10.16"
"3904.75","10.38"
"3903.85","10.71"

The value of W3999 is -5.0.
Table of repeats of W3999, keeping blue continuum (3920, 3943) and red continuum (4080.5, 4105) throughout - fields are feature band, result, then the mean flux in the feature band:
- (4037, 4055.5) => -3.2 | 13.3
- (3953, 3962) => -4.5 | 11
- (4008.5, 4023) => -4.5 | 13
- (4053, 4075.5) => -1.7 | 13.1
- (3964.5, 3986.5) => -1.5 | 8.8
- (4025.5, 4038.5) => -3.0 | 13.2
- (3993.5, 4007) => -4.9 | 12.6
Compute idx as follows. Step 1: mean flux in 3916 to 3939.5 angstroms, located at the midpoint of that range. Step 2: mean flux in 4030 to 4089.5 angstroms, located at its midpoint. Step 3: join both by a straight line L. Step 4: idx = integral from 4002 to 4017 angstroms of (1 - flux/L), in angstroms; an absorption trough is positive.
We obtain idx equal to -3.0 angstroms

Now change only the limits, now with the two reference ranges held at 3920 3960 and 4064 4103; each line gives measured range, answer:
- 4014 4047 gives -4.6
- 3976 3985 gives -2.7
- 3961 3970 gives 3.4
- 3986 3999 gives -3.4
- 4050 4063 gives -0.5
